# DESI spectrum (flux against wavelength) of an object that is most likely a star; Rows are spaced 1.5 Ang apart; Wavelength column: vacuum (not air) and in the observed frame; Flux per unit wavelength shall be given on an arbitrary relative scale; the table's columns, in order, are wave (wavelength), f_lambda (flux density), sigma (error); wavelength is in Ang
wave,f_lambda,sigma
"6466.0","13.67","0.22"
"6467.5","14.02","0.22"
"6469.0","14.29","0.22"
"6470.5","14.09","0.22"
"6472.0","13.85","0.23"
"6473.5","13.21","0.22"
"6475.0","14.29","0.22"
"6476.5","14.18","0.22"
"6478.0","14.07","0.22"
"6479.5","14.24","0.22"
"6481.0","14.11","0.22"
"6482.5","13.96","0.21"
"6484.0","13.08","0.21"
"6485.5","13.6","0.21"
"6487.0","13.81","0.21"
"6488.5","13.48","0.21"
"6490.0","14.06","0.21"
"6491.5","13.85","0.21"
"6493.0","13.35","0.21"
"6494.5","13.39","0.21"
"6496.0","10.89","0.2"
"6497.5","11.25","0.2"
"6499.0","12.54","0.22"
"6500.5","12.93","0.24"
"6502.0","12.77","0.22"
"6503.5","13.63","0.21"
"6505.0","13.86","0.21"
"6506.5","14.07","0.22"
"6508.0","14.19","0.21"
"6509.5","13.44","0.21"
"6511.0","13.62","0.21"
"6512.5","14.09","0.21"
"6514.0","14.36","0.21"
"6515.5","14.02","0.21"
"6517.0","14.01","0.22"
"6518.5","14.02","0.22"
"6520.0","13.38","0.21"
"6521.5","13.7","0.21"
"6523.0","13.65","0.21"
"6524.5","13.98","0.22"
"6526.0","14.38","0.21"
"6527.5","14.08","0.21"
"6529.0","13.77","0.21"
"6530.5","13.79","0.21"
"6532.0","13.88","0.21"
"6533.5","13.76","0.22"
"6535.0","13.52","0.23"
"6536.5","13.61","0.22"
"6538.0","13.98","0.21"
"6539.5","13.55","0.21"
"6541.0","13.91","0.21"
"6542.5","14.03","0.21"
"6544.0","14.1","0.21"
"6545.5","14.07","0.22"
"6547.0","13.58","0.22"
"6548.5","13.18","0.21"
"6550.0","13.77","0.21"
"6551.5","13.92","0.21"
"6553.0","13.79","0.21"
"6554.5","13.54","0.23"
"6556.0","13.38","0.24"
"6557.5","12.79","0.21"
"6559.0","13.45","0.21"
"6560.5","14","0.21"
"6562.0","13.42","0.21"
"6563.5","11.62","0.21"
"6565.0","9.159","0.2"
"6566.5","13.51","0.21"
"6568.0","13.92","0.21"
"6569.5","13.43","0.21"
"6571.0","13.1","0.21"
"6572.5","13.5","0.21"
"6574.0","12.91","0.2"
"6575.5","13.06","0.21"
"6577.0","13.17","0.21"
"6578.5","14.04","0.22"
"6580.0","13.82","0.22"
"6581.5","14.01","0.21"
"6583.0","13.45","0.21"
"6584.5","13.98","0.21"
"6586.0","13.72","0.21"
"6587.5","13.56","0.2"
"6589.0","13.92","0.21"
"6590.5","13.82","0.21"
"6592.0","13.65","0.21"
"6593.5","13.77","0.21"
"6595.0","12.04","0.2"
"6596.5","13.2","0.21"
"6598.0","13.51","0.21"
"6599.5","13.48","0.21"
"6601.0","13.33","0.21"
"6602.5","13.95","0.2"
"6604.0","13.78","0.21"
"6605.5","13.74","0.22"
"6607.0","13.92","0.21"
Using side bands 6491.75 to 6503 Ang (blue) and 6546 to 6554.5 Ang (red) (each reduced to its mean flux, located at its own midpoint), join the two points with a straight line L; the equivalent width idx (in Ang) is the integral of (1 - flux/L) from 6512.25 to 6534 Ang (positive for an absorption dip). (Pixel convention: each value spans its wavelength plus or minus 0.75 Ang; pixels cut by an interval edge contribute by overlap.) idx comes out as -1.41 Ang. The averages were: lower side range 12.5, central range 13.9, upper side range 13.7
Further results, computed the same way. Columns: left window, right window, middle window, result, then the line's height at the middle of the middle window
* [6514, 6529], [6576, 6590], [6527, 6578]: 1.5 Ang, 13.8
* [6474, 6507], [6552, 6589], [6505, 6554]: -1.8 Ang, 13.4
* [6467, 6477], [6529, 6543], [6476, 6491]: 0.1 Ang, 13.9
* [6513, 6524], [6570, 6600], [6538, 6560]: 0.1 Ang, 13.7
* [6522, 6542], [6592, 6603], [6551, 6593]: 0.6 Ang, 13.5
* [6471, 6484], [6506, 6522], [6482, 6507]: 1.3 Ang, 13.9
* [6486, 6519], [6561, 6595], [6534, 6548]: -0.5 Ang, 13.4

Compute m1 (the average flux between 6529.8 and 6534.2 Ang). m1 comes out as 13.8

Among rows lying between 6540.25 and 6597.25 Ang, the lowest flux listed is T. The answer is 9.159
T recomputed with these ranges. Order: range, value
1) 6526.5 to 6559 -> 12.79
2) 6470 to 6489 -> 13.08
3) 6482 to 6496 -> 10.89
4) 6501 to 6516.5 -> 12.77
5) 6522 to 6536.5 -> 13.52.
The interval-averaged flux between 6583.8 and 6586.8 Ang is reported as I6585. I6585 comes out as 13.8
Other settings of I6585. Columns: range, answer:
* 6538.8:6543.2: 13.8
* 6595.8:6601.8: 13.4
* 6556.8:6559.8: 13.1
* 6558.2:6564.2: 13.1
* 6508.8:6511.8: 13.5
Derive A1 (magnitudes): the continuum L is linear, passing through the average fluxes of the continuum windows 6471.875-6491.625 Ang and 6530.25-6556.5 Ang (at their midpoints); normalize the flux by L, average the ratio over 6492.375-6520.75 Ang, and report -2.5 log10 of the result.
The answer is 0.04 mag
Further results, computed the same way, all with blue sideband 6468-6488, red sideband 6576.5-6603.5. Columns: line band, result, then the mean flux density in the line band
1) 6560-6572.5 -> 0.071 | 12.8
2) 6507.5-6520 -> -0.010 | 13.9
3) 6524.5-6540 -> -0.007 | 13.8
